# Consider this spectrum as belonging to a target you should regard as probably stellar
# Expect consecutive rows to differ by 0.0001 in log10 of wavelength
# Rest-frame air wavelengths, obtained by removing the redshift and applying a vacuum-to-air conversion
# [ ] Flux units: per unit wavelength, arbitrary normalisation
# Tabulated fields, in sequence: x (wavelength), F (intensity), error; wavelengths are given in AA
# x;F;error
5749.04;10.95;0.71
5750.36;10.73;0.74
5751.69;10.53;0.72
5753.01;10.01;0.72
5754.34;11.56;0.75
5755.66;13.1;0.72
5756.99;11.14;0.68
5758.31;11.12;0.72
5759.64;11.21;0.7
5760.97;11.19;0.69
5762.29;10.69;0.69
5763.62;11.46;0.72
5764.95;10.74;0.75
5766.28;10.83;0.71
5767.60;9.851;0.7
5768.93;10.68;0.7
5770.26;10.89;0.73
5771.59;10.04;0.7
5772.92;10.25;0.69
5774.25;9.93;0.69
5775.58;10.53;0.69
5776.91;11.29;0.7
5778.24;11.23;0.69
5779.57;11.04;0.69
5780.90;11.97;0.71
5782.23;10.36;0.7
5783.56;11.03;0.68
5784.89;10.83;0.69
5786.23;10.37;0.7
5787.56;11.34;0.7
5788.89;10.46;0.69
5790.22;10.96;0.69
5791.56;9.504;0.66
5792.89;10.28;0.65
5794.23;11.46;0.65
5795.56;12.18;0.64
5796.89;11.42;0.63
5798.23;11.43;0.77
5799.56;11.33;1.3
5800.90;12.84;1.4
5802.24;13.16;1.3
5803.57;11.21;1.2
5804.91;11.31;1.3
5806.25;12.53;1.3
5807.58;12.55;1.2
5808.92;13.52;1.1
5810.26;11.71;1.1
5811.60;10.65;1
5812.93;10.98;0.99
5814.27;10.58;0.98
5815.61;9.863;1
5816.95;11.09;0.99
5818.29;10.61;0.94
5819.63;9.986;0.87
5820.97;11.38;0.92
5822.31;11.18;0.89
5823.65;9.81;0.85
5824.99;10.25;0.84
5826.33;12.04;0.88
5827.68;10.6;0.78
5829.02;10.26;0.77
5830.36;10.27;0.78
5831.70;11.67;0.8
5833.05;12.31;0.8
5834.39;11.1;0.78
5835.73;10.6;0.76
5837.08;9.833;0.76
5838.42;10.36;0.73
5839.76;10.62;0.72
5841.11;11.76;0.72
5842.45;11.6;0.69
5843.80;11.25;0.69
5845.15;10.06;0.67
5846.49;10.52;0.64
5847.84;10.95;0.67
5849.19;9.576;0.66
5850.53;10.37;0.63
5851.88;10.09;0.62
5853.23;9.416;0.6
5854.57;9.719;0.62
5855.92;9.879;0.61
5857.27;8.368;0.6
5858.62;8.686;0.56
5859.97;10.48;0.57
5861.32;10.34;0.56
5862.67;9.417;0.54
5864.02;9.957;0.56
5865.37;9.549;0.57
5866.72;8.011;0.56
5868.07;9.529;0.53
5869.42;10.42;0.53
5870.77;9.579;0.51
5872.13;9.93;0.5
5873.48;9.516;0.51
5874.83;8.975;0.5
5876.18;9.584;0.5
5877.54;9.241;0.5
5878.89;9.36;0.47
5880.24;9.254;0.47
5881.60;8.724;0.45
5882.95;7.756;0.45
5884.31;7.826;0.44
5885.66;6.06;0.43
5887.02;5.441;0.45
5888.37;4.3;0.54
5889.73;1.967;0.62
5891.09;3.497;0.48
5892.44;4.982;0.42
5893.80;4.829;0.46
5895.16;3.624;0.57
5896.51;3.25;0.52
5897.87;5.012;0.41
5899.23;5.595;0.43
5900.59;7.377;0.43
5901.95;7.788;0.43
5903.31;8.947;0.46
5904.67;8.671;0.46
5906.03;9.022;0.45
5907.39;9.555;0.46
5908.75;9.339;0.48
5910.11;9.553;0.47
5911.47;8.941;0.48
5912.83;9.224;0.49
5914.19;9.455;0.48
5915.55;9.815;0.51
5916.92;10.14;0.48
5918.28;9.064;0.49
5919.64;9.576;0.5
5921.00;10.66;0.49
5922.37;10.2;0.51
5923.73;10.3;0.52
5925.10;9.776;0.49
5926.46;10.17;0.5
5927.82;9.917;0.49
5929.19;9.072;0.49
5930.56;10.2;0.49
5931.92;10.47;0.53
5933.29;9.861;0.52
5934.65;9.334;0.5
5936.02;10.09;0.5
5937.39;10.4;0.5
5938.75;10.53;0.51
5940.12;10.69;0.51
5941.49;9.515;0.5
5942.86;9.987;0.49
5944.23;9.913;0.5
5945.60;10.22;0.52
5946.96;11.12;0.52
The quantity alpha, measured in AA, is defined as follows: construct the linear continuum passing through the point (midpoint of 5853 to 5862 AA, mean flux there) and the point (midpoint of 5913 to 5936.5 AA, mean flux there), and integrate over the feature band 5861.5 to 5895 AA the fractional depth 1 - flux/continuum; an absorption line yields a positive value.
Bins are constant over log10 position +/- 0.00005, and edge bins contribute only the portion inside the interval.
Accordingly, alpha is 6.4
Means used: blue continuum 9.56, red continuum 9.87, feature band 7.79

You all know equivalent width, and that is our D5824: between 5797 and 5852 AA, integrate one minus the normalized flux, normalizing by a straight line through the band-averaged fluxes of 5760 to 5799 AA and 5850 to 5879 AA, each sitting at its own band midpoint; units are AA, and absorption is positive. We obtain -4.9 AA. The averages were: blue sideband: 10.8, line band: 11.1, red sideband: 9.56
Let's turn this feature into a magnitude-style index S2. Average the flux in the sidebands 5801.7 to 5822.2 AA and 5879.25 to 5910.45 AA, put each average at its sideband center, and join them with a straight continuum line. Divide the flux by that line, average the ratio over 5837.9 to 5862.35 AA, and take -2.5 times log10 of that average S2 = -0.113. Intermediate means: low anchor 11.4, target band 10.2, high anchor 6.62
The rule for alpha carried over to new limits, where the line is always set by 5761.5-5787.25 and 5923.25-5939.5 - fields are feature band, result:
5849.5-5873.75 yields 1.7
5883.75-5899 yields 8.3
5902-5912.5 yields 1.1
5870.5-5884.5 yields 1.6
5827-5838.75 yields -0.4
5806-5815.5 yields -1.0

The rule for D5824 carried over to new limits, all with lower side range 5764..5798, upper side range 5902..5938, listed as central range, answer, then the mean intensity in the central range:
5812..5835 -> -0.8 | 10.8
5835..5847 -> -0.5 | 10.7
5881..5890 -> 3.4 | 6.17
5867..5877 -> 0.5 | 9.57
